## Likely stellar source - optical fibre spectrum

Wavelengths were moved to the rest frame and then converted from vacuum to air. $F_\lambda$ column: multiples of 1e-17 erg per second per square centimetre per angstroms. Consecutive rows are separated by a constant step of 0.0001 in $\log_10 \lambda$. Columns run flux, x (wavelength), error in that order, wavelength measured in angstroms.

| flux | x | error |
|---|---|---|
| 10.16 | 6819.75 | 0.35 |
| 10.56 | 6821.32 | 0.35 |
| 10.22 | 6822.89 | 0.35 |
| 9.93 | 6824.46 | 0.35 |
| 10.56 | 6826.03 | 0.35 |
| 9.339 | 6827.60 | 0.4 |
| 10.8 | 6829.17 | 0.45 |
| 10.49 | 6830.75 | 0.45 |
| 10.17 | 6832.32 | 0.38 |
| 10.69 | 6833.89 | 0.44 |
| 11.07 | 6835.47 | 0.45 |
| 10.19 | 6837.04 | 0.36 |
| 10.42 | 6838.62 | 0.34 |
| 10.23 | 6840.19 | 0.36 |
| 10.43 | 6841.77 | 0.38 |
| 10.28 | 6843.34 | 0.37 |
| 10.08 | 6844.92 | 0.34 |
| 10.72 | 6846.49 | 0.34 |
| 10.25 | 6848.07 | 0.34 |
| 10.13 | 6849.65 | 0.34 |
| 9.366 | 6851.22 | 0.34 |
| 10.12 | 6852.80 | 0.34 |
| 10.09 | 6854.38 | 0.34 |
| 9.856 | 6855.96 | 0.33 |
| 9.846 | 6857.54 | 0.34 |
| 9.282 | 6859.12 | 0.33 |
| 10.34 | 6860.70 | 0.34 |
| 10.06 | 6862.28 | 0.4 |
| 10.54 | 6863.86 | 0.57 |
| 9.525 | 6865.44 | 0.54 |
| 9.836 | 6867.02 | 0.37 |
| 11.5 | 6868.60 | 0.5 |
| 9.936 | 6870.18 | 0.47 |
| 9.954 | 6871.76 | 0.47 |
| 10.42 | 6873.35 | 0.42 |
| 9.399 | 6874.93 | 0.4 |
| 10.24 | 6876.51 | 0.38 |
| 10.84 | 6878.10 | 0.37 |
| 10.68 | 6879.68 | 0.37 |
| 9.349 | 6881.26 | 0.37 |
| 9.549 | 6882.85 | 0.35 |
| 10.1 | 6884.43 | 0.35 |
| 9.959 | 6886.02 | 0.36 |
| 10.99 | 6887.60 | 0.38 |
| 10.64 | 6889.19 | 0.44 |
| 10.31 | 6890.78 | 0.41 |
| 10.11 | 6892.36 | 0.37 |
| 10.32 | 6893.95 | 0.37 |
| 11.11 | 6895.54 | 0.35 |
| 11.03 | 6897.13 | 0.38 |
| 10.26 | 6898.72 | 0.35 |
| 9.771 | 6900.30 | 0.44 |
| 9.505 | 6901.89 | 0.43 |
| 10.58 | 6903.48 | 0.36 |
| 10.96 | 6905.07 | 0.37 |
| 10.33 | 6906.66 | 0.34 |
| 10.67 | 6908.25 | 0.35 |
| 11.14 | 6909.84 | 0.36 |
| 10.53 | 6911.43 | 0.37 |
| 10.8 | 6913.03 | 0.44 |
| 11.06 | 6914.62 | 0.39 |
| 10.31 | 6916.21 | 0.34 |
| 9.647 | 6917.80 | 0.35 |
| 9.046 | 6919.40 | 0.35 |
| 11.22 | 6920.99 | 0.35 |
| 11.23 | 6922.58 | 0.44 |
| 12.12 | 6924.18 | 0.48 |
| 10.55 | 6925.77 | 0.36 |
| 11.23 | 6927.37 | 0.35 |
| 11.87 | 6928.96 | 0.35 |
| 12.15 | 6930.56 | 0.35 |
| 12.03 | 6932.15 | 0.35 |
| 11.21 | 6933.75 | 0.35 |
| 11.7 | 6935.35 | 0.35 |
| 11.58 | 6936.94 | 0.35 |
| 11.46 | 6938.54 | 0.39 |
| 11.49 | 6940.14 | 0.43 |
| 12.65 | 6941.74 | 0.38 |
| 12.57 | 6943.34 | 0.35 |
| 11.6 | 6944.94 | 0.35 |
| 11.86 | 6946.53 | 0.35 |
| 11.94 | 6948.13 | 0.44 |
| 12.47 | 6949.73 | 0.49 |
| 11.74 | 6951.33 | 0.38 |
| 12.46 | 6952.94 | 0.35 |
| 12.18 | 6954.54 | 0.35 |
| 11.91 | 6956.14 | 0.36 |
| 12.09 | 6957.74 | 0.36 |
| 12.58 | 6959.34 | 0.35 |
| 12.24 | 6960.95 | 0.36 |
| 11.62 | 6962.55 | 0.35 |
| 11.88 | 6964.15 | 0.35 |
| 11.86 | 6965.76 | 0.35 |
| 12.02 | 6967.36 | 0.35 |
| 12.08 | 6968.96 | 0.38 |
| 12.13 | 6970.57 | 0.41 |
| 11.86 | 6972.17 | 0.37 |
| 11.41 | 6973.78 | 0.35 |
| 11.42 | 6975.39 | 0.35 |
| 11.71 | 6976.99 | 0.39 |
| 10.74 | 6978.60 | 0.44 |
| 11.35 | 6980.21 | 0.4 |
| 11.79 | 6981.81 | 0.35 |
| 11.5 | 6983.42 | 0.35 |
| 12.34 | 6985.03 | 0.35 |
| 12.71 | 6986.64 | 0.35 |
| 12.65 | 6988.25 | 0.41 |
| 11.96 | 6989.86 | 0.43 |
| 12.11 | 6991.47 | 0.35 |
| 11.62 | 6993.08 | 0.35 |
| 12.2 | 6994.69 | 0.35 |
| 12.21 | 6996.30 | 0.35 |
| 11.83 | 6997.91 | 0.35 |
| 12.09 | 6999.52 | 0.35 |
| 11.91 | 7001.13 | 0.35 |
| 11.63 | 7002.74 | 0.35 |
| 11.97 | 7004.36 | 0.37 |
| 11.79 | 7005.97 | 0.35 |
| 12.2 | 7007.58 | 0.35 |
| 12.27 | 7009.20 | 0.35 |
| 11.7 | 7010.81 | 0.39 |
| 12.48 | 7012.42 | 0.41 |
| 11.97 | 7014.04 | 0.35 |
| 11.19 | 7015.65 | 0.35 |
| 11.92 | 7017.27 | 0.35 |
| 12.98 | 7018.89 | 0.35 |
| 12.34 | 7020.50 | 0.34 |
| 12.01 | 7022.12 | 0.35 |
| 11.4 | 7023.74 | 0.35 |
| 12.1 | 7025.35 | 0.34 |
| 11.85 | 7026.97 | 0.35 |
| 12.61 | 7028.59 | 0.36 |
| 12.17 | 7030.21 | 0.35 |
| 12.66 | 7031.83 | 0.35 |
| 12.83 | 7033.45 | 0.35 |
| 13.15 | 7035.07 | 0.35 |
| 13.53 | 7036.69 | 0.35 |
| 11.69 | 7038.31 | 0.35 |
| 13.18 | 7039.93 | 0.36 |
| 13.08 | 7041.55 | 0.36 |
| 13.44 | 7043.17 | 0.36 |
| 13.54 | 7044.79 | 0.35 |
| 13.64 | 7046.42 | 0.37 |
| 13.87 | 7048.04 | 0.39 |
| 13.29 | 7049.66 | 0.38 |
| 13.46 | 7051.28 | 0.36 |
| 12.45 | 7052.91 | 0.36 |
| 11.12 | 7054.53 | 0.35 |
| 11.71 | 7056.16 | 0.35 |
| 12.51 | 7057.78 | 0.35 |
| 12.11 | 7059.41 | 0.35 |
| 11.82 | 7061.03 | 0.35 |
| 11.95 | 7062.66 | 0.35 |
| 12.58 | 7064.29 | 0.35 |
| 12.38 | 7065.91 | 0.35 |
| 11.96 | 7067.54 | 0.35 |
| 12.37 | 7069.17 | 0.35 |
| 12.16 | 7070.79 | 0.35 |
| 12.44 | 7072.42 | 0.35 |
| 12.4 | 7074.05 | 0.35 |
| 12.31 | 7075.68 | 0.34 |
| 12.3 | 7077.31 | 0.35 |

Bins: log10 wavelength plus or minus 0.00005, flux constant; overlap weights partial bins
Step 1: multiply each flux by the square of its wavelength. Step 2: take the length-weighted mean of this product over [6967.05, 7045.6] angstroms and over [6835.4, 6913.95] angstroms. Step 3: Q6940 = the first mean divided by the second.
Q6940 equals 1.23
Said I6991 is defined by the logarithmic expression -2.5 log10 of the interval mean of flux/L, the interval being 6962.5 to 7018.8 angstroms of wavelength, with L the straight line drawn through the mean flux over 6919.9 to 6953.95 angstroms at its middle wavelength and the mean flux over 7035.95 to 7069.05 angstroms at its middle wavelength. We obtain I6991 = 0.024 mag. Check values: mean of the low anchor 11.7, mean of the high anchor 12.7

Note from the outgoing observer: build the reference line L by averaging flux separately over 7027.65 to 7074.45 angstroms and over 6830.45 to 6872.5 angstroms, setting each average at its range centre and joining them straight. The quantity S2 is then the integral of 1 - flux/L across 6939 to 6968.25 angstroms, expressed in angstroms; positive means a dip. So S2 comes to -1.6 angstroms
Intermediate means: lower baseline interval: 10.2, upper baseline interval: 12.6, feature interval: 12.1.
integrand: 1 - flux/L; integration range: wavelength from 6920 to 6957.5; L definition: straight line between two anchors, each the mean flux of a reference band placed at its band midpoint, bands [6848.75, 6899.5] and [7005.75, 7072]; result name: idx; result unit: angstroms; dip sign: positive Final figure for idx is -2.4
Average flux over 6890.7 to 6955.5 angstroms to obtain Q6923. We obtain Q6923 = 11.2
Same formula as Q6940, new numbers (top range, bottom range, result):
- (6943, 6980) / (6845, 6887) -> 1.21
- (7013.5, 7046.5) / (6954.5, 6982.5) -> 1.08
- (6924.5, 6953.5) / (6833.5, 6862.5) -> 1.19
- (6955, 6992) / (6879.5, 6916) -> 1.17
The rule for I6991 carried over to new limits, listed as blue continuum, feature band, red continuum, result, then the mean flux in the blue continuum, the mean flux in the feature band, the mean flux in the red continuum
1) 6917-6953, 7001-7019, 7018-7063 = 0.03 mag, 11.5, 12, 12.6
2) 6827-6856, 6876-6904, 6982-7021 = 0.05 mag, 10.3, 10.3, 12.1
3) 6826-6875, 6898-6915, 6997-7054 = 0.04 mag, 10.2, 10.5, 12.5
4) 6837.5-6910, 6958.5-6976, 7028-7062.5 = -0.03 mag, 10.2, 11.9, 12.7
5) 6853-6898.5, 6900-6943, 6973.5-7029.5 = -0.02 mag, 10.2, 11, 11.9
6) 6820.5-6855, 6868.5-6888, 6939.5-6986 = 0.07 mag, 10.3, 10.2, 11.9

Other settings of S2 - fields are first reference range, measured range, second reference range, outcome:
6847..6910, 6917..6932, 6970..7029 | -0.2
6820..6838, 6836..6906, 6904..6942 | 3.1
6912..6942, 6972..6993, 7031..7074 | 0.1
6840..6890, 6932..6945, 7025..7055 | -0.6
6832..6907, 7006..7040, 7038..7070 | -0.1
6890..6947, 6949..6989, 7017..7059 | -0.9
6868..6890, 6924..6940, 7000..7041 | -0.8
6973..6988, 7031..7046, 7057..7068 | -1.2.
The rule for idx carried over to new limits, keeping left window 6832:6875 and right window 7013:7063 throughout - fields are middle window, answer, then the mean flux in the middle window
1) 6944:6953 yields -0.5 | 12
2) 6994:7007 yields 0.1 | 12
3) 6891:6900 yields 0.2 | 10.5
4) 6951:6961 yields -0.6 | 12.2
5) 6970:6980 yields 0.2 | 11.5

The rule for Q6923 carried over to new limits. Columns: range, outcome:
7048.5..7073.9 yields 12.3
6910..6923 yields 10.5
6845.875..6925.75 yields 10.3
